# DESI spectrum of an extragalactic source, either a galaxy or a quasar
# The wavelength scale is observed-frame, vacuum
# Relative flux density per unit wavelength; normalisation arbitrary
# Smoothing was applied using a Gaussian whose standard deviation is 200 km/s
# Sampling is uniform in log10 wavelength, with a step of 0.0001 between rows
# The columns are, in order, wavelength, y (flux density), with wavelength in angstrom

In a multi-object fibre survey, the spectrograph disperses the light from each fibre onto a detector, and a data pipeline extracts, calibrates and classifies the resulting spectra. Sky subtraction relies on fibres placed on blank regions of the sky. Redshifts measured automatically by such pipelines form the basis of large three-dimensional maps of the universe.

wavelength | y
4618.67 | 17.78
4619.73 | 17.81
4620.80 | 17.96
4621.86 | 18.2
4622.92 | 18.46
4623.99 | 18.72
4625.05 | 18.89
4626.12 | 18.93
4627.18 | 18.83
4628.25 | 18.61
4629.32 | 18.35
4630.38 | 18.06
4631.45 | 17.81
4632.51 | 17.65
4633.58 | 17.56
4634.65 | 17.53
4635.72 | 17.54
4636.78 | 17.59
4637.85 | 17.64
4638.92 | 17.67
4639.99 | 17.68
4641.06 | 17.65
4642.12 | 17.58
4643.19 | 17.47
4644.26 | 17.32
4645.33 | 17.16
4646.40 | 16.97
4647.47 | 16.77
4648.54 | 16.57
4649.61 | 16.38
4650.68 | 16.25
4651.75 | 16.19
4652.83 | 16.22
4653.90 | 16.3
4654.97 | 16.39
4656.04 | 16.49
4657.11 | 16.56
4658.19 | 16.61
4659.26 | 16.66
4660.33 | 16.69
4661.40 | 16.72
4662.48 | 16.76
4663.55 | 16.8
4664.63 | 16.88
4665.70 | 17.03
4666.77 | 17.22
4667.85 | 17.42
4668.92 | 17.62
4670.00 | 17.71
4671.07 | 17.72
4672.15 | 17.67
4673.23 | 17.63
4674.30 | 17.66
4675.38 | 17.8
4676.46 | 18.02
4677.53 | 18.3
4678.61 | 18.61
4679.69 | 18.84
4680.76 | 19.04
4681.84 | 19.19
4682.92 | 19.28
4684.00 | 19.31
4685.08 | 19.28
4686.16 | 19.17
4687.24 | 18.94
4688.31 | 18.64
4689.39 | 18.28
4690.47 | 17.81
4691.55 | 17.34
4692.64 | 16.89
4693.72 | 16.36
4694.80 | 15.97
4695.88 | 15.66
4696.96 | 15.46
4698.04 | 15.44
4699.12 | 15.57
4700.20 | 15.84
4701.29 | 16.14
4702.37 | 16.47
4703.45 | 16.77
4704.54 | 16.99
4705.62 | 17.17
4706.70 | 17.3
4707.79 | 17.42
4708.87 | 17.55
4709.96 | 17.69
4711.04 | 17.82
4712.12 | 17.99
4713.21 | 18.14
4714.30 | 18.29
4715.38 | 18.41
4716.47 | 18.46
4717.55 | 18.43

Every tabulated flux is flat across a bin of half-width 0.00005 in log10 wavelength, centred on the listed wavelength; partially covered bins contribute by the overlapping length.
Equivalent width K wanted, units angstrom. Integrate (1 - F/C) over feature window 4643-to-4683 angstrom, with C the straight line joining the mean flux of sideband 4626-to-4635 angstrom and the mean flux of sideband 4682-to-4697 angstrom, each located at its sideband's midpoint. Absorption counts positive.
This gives 1.6 angstrom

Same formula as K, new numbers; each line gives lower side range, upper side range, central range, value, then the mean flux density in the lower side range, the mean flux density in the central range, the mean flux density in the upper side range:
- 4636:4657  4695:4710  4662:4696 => -2.41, 17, 17.9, 16.5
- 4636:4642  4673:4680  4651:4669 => 1.22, 17.7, 16.7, 18.1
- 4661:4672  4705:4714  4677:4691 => -1.16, 17.2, 18.8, 17.6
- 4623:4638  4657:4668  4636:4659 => 0.69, 18.1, 16.9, 16.8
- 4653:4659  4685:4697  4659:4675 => -0.41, 16.5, 17.2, 17.5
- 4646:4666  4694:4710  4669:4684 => -1.60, 16.6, 18.3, 16.5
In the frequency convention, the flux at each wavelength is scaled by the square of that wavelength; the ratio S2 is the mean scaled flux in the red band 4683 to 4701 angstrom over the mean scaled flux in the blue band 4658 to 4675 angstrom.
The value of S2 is 1.02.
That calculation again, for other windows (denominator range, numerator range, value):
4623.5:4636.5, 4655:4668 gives 0.94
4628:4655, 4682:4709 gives 1.02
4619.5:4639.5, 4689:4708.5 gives 0.94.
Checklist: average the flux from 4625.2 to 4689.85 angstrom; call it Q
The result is 17.6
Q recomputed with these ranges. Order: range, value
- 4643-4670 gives 16.8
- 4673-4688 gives 18.7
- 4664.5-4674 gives 17.5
